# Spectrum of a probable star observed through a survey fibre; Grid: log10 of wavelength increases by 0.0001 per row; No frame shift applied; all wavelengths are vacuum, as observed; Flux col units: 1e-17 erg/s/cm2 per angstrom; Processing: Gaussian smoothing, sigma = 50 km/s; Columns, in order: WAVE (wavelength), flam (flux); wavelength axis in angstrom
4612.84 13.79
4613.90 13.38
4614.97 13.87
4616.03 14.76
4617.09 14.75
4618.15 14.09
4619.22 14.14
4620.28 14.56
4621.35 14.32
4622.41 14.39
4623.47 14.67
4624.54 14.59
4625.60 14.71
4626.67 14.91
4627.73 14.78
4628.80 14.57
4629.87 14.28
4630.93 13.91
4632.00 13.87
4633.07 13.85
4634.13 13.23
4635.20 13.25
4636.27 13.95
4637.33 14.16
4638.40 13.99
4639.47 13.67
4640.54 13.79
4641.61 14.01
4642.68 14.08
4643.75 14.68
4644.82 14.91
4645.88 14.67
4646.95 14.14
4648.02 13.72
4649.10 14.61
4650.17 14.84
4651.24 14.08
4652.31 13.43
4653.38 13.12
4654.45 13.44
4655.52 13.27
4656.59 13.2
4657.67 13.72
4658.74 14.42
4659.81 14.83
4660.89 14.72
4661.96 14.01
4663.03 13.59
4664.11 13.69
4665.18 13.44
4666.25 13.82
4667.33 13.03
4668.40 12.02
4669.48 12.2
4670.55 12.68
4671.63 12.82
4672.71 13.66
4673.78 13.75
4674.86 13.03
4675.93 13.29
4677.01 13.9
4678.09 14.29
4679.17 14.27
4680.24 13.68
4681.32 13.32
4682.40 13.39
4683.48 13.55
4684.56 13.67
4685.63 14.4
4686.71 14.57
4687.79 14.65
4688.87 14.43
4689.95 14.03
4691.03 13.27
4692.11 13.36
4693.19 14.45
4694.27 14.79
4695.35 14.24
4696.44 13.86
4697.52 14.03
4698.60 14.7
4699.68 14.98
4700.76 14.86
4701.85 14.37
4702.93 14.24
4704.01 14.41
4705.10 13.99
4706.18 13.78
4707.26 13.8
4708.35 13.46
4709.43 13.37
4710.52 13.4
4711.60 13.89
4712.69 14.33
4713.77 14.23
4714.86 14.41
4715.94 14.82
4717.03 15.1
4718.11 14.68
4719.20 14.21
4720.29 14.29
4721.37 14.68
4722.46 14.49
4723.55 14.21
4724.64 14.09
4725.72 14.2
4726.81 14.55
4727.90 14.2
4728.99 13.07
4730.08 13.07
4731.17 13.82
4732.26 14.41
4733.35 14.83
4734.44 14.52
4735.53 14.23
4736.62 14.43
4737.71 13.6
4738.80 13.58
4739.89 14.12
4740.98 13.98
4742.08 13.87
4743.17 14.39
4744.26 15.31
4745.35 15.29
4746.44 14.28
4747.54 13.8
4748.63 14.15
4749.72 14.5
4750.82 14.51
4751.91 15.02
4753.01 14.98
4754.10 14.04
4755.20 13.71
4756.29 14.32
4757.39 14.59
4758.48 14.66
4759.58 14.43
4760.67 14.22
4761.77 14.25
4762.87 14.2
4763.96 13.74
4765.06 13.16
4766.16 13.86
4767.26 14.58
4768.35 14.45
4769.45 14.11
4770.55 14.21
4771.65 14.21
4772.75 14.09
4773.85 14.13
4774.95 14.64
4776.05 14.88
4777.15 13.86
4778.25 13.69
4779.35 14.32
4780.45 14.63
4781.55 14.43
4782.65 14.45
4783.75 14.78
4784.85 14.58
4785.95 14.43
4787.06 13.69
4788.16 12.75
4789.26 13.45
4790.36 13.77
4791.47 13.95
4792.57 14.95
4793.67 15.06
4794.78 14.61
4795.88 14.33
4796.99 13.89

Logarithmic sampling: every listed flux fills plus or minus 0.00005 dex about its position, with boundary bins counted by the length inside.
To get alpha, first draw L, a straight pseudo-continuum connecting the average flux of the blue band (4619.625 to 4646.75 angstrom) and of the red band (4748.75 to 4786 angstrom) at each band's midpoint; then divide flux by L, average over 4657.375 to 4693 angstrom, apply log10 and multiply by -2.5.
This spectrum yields 0.04 mag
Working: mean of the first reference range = 14.2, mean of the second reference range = 14.3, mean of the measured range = 13.7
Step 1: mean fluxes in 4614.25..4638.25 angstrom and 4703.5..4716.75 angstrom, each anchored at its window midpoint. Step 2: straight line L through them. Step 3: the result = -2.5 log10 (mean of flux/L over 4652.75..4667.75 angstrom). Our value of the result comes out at 0.03 mag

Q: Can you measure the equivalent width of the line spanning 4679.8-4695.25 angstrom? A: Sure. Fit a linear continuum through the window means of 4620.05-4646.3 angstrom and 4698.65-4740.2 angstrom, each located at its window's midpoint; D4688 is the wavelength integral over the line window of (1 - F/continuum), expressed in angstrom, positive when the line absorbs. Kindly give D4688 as 0.2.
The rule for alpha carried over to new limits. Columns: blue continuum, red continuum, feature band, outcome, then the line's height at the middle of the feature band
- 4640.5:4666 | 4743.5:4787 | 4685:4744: 0.00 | 14.2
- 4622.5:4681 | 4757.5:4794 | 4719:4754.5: -0.01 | 14.1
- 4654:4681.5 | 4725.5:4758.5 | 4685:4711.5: -0.02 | 13.8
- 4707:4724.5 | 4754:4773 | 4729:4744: 0.01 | 14.2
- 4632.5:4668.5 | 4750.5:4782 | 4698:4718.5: -0.01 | 14.1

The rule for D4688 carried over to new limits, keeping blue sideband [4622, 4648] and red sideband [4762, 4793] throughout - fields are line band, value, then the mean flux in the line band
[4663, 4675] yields 0.9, 13.1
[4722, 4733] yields 0.1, 14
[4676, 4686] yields 0.3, 13.8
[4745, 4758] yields -0.2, 14.4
